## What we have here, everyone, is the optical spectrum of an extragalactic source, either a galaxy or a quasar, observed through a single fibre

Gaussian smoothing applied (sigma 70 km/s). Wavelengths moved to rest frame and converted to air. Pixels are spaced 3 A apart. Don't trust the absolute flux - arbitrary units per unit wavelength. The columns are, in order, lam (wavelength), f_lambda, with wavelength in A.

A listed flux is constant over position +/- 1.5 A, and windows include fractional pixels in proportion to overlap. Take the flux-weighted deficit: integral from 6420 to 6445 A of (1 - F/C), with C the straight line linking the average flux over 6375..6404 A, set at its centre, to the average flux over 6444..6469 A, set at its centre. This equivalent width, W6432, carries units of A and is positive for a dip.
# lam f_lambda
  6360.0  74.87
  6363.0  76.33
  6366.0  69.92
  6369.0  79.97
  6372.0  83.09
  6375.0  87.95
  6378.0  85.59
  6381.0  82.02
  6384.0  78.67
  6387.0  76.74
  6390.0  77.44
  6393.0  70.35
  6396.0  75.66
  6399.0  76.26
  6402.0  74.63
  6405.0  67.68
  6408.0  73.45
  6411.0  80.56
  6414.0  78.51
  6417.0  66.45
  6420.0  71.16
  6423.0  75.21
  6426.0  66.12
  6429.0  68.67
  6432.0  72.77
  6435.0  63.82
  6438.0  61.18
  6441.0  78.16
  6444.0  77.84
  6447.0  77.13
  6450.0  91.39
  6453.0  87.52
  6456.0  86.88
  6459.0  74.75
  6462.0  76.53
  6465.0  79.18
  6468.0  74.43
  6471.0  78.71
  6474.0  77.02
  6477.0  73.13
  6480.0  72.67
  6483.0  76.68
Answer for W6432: 2.96 A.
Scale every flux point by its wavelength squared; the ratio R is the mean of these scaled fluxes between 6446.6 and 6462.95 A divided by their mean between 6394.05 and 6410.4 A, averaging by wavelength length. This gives 1.14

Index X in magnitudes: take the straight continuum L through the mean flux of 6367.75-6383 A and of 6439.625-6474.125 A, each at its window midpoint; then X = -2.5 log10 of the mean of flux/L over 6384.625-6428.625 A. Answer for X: 0.12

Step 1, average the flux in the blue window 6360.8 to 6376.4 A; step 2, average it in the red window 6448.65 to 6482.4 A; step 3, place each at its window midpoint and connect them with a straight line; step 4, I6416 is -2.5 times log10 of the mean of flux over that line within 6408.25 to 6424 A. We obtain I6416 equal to 0.07 mag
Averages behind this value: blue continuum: 79.2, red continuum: 79.2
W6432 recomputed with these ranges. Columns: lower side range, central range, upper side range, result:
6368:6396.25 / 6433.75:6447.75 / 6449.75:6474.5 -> 1.5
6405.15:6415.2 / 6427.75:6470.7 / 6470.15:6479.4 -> -0.4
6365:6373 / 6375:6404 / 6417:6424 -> -1.0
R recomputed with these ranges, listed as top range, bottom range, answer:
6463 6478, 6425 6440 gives 1.16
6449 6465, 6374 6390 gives 1.04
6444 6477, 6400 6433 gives 1.12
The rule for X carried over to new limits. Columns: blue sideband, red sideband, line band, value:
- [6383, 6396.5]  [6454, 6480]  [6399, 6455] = 0.03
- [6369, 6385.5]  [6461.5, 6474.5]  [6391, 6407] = 0.12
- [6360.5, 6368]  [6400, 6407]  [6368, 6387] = -0.13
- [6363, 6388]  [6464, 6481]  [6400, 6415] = 0.06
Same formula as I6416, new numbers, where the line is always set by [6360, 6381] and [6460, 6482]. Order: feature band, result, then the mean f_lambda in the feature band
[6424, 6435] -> 0.13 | 68.7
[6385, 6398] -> 0.06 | 75.2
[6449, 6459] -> -0.13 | 86.4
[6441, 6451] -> -0.06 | 81.1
